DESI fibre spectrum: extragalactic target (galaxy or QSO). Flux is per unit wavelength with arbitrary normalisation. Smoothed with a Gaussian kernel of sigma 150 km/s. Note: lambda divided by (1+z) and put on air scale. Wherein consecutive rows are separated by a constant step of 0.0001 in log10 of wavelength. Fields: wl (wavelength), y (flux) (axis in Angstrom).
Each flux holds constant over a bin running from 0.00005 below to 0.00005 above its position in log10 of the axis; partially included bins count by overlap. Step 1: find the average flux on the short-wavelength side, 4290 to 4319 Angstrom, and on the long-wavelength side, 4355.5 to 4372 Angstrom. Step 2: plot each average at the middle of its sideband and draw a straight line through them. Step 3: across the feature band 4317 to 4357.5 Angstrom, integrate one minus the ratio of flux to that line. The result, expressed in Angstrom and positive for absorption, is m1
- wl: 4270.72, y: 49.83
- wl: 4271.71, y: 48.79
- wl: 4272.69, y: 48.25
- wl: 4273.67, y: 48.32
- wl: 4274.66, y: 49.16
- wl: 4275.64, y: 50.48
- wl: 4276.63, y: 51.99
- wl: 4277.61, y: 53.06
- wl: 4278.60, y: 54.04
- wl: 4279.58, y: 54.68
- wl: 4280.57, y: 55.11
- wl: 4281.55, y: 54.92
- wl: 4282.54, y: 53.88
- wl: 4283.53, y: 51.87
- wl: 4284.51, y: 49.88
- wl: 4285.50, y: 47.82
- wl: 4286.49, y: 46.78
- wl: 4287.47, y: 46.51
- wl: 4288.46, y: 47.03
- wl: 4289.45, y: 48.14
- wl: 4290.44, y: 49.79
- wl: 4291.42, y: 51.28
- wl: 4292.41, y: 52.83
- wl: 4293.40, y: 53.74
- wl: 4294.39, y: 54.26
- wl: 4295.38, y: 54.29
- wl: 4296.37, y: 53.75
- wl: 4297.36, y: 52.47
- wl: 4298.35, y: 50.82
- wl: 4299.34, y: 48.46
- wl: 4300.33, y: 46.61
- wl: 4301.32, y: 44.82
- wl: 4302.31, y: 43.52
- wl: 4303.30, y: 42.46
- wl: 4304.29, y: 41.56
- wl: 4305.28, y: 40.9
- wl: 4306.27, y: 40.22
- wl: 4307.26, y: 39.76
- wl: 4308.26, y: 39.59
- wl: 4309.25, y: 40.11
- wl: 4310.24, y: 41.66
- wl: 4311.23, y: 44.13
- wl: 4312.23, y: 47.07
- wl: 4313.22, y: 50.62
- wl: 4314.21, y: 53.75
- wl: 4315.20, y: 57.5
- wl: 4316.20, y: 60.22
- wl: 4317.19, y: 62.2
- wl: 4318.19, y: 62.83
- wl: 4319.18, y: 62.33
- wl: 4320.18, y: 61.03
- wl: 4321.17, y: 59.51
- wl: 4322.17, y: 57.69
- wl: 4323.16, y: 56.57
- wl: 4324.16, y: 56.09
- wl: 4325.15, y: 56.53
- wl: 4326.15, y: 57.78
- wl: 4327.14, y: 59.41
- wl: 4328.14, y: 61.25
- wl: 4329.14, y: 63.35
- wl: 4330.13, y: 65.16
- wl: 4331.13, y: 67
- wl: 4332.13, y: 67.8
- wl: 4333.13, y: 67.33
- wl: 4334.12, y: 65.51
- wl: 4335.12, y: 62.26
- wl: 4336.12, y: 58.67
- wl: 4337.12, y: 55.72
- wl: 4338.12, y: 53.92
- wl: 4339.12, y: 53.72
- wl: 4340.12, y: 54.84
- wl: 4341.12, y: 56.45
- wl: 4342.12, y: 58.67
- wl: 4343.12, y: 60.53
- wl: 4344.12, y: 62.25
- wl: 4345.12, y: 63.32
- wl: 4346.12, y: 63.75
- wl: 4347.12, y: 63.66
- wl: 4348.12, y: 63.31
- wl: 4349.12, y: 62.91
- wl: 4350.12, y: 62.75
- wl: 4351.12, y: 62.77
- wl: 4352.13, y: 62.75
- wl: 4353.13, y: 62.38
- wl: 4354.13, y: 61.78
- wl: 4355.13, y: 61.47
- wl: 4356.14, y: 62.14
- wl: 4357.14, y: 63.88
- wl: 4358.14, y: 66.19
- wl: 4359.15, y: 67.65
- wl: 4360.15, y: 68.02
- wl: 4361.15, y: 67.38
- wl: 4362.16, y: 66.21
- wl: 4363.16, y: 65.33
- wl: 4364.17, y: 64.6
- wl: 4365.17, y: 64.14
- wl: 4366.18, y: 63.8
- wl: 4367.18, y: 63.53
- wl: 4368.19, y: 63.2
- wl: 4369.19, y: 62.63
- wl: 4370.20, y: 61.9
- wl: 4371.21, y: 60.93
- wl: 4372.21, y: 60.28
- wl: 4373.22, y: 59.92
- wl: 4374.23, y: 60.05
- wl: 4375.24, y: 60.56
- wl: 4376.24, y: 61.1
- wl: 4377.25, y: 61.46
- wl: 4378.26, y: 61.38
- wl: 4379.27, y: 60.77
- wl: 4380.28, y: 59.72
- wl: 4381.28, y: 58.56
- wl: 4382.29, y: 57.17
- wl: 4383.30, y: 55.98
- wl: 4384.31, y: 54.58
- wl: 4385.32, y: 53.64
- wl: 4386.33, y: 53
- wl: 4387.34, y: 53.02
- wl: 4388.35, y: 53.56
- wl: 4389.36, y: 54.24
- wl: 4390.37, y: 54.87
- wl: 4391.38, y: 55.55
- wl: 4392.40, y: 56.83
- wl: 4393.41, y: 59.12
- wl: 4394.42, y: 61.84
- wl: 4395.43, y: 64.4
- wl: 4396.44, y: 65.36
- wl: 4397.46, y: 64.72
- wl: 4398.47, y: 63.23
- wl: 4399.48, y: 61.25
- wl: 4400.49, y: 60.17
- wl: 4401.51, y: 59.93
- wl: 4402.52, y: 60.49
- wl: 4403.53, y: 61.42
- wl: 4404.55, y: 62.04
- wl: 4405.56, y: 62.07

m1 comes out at -2.5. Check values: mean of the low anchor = 49.2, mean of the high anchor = 64.4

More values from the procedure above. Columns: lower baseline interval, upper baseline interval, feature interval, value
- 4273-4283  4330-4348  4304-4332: 2.0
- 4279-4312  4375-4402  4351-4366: -2.5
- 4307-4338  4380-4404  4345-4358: -1.2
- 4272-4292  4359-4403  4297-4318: 2.4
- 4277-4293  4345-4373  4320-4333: -0.6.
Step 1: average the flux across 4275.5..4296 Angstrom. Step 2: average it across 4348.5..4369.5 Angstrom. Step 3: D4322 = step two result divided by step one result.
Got 1.2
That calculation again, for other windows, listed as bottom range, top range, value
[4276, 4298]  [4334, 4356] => 1.17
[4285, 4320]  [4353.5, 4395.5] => 1.23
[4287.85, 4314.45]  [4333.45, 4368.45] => 1.32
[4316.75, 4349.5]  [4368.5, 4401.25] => 0.97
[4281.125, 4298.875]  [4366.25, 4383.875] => 1.19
